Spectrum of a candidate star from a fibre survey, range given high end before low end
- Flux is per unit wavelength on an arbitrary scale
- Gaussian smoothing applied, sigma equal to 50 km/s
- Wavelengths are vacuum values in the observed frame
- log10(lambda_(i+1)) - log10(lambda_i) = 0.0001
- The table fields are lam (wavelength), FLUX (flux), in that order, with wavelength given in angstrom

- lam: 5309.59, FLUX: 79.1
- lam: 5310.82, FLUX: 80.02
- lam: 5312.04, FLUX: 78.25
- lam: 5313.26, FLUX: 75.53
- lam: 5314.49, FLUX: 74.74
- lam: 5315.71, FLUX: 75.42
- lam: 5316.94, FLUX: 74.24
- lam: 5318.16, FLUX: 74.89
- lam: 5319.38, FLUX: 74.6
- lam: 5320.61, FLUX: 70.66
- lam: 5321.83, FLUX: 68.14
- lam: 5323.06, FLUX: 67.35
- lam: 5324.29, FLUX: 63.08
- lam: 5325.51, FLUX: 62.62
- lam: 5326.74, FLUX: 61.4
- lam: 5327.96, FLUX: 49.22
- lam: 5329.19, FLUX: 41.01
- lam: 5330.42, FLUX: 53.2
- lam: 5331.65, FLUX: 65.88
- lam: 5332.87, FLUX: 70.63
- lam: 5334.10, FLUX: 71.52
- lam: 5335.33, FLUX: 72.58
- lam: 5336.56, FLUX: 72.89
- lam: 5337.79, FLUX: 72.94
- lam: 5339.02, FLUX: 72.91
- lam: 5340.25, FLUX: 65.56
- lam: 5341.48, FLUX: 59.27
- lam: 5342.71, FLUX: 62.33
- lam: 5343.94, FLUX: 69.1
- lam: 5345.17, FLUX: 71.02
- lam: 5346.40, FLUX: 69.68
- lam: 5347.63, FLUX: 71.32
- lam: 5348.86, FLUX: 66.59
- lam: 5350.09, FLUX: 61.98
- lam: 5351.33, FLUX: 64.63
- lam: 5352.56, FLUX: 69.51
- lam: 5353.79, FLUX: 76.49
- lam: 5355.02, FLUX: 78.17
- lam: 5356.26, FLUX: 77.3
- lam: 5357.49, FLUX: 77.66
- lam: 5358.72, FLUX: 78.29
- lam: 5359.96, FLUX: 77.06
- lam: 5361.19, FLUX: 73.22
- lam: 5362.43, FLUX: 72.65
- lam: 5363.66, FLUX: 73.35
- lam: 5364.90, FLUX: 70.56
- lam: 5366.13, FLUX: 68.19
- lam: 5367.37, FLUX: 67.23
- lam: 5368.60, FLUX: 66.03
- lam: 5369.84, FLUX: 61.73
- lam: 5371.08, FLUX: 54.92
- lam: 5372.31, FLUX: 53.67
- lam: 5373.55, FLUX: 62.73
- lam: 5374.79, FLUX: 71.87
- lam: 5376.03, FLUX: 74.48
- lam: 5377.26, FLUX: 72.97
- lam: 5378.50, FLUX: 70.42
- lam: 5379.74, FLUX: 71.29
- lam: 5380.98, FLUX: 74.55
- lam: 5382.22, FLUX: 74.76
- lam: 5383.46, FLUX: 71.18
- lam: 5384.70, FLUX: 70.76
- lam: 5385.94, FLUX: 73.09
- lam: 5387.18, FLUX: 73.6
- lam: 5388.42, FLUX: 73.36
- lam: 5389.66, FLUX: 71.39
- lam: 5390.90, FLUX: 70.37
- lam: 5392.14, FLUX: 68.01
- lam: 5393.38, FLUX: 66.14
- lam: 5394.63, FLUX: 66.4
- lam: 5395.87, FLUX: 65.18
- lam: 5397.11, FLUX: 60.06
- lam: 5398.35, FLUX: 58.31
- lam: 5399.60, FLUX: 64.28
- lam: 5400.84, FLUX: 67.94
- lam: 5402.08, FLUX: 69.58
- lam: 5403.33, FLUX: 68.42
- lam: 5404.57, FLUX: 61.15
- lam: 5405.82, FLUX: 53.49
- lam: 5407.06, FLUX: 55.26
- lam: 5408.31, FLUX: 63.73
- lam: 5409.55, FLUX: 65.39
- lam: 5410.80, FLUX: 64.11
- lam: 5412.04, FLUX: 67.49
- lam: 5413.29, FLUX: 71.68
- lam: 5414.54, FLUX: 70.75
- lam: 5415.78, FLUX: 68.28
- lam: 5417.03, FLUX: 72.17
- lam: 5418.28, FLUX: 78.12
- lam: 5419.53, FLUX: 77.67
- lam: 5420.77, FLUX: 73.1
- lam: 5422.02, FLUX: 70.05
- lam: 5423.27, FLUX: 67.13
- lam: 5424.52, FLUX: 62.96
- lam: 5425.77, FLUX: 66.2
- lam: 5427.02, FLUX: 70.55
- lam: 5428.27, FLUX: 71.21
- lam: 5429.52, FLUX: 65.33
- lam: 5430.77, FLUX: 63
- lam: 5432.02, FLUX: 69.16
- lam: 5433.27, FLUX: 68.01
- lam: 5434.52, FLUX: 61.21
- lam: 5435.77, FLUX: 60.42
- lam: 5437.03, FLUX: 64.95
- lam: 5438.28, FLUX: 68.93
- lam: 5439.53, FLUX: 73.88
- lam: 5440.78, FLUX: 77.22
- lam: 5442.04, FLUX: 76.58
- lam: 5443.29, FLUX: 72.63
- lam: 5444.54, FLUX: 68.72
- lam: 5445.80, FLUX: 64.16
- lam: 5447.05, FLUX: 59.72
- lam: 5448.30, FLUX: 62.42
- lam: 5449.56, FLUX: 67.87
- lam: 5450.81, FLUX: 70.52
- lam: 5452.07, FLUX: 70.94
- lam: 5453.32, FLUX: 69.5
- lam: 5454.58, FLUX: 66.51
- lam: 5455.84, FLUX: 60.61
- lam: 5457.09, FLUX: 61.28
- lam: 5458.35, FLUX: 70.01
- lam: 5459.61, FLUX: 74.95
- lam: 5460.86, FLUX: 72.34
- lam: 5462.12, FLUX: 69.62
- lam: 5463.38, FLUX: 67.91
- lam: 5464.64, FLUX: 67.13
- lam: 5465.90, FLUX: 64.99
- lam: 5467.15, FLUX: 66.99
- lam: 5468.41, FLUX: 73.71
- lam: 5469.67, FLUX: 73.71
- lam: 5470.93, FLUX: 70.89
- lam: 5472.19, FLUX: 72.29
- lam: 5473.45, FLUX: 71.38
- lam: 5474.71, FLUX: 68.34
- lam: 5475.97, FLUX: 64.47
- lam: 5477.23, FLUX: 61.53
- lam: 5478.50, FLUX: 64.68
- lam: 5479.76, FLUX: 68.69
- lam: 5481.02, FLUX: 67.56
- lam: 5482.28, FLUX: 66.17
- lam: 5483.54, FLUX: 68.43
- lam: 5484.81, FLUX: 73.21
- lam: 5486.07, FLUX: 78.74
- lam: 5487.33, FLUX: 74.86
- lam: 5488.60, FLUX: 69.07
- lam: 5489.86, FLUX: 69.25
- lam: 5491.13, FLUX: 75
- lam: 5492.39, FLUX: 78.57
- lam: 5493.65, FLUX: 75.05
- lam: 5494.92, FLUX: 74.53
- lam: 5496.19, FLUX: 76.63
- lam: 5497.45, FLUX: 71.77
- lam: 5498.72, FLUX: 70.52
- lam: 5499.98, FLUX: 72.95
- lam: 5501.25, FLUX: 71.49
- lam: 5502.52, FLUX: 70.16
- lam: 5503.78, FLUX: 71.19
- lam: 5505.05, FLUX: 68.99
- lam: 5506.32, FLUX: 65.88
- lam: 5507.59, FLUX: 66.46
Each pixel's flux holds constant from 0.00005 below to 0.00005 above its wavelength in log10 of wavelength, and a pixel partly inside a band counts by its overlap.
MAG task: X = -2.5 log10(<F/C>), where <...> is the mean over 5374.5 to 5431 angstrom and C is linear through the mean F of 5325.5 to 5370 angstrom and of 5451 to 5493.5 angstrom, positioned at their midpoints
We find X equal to 0.01 mag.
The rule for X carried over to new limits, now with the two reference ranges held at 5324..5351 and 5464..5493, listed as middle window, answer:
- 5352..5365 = -0.147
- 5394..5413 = 0.062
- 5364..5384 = -0.029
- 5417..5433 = -0.025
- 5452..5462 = 0.016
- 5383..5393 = -0.074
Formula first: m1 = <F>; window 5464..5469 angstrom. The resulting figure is 68.2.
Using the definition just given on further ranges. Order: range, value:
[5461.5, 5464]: 68.7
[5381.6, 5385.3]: 72.2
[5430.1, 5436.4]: 64.4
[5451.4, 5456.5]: 66.9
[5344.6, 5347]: 70.4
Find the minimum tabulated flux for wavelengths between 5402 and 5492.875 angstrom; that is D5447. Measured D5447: 53.49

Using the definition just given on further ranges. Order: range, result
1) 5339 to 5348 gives 59.27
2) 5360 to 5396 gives 53.67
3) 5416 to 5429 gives 62.96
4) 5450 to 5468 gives 60.61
